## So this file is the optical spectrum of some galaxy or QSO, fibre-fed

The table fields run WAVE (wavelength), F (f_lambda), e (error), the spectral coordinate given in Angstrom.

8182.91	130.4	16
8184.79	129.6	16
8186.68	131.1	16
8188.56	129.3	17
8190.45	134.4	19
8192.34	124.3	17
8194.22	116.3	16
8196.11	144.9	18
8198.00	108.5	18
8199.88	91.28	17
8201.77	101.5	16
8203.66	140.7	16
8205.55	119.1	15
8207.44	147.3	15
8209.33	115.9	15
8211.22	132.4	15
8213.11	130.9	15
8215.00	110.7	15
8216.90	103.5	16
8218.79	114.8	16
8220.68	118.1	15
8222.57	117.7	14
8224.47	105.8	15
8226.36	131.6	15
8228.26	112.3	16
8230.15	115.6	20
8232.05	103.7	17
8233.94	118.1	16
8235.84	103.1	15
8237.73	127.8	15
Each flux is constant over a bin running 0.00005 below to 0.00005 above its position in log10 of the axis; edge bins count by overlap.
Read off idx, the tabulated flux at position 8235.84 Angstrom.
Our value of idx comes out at 103.1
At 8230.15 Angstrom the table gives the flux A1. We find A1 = 115.6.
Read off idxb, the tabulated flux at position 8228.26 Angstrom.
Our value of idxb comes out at 112.3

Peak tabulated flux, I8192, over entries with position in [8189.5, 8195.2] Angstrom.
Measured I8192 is 134.4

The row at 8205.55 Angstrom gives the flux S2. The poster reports 119.1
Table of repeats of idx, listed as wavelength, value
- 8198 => 108.5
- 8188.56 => 129.3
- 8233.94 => 118.1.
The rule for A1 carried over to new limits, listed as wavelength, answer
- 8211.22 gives 132.4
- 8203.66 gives 140.7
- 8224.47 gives 105.8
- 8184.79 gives 129.6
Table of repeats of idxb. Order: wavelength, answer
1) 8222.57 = 117.7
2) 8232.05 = 103.7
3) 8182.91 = 130.4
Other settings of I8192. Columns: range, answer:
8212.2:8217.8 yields 130.9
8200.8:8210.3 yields 147.3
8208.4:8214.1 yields 132.4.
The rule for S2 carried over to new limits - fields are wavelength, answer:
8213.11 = 130.9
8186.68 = 131.1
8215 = 110.7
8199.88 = 91.28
